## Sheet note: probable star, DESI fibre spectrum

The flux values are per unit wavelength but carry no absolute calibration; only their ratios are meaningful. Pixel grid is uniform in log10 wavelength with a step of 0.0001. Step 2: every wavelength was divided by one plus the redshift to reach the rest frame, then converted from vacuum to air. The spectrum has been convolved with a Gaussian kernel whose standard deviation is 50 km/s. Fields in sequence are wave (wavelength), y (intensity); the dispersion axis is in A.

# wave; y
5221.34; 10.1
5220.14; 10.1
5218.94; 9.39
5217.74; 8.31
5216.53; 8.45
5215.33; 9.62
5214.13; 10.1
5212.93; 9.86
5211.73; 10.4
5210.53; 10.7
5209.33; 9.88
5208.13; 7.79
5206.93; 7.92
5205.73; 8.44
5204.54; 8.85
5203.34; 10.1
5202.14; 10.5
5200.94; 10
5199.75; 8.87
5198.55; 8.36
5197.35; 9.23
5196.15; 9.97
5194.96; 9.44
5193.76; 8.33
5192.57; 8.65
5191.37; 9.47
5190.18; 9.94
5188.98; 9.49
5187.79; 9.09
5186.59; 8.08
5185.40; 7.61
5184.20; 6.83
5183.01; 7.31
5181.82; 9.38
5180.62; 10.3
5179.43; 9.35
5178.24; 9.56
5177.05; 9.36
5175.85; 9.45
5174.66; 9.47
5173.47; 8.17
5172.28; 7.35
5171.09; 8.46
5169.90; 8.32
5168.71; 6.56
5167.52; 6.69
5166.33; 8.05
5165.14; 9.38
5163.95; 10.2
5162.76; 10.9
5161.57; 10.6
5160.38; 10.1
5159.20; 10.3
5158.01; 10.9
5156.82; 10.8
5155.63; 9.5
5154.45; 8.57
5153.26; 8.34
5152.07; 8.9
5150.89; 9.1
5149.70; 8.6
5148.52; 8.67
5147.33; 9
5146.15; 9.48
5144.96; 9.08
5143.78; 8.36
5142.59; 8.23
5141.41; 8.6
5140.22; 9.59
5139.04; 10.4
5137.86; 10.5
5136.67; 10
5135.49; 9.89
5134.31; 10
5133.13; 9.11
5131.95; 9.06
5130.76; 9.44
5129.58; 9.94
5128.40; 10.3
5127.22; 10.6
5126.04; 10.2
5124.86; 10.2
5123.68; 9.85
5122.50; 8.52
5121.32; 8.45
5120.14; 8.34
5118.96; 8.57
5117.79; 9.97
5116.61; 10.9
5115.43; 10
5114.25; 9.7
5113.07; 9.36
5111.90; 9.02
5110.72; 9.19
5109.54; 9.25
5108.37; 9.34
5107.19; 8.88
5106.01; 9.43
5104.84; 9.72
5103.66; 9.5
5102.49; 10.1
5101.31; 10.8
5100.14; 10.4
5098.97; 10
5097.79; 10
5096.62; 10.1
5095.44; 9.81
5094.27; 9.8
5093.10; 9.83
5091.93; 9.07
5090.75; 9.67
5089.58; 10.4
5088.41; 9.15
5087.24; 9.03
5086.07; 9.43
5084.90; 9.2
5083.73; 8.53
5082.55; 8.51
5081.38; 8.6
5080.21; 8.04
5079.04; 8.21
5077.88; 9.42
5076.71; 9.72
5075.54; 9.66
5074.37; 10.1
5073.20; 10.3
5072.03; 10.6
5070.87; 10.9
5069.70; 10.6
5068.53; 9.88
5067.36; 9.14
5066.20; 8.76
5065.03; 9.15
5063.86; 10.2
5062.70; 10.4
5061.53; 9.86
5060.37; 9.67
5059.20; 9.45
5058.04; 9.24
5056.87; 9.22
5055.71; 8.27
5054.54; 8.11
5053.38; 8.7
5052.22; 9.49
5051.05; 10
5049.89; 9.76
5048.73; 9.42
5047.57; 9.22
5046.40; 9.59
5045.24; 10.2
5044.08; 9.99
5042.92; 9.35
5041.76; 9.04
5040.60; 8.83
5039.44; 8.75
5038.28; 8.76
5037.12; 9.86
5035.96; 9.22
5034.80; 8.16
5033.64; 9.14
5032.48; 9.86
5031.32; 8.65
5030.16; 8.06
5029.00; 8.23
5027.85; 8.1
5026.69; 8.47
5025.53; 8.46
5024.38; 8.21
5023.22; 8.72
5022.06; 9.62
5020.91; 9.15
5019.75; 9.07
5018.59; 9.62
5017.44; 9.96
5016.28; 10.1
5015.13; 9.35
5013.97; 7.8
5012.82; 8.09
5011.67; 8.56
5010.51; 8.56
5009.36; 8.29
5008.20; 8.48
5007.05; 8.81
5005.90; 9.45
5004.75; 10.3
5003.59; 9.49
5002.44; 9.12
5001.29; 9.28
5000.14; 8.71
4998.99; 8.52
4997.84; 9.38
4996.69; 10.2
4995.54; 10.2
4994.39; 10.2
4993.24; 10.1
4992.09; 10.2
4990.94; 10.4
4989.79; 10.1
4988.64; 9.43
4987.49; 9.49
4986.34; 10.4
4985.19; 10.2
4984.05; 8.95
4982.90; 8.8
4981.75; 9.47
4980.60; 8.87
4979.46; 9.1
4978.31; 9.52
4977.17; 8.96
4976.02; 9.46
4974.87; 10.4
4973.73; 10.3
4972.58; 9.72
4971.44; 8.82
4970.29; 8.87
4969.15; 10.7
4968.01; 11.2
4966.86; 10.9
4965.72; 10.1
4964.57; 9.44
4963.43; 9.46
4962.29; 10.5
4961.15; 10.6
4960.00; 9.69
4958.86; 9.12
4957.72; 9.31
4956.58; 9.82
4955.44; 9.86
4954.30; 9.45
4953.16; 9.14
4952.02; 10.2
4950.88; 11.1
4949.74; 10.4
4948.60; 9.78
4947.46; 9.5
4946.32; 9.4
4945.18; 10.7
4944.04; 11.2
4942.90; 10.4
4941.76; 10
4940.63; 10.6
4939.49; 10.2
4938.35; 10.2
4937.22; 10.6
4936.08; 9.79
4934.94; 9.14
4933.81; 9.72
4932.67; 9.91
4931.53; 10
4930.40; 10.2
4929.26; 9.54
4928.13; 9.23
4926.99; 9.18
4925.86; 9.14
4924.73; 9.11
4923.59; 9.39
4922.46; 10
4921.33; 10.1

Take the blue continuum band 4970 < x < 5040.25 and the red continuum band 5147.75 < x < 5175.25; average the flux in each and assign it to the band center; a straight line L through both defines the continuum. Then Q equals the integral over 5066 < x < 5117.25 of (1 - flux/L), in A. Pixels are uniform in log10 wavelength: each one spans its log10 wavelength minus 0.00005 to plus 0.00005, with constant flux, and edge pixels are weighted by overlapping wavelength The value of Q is -2.7 A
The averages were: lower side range 9.22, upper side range 9.04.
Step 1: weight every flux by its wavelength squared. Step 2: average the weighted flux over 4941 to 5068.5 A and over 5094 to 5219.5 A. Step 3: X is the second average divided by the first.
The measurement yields 1.05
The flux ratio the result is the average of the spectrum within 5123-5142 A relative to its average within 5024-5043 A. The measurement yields 1.12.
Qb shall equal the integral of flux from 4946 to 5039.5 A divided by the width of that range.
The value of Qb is 9.42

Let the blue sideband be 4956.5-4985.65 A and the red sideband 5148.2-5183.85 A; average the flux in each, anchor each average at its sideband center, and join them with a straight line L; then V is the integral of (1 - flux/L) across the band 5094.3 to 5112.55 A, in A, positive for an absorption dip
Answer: -0.8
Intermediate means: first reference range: 9.7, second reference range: 9.08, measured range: 9.71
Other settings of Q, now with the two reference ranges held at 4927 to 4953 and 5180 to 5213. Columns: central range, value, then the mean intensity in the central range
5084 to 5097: -0.1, 9.56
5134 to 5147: -0.2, 9.45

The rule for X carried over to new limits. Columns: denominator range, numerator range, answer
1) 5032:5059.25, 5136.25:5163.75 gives 1.07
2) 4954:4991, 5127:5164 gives 1.05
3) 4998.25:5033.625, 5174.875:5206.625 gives 1.09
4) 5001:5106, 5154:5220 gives 1.03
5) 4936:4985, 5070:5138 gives 1.03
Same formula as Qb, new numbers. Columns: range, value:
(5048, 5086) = 9.41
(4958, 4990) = 9.73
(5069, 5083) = 9.57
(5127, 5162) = 9.52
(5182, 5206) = 8.95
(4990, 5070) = 9.23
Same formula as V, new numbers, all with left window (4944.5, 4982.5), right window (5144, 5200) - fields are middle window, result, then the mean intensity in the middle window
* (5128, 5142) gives -0.9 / 9.73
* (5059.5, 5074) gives -0.8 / 9.95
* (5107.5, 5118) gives -0.4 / 9.6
